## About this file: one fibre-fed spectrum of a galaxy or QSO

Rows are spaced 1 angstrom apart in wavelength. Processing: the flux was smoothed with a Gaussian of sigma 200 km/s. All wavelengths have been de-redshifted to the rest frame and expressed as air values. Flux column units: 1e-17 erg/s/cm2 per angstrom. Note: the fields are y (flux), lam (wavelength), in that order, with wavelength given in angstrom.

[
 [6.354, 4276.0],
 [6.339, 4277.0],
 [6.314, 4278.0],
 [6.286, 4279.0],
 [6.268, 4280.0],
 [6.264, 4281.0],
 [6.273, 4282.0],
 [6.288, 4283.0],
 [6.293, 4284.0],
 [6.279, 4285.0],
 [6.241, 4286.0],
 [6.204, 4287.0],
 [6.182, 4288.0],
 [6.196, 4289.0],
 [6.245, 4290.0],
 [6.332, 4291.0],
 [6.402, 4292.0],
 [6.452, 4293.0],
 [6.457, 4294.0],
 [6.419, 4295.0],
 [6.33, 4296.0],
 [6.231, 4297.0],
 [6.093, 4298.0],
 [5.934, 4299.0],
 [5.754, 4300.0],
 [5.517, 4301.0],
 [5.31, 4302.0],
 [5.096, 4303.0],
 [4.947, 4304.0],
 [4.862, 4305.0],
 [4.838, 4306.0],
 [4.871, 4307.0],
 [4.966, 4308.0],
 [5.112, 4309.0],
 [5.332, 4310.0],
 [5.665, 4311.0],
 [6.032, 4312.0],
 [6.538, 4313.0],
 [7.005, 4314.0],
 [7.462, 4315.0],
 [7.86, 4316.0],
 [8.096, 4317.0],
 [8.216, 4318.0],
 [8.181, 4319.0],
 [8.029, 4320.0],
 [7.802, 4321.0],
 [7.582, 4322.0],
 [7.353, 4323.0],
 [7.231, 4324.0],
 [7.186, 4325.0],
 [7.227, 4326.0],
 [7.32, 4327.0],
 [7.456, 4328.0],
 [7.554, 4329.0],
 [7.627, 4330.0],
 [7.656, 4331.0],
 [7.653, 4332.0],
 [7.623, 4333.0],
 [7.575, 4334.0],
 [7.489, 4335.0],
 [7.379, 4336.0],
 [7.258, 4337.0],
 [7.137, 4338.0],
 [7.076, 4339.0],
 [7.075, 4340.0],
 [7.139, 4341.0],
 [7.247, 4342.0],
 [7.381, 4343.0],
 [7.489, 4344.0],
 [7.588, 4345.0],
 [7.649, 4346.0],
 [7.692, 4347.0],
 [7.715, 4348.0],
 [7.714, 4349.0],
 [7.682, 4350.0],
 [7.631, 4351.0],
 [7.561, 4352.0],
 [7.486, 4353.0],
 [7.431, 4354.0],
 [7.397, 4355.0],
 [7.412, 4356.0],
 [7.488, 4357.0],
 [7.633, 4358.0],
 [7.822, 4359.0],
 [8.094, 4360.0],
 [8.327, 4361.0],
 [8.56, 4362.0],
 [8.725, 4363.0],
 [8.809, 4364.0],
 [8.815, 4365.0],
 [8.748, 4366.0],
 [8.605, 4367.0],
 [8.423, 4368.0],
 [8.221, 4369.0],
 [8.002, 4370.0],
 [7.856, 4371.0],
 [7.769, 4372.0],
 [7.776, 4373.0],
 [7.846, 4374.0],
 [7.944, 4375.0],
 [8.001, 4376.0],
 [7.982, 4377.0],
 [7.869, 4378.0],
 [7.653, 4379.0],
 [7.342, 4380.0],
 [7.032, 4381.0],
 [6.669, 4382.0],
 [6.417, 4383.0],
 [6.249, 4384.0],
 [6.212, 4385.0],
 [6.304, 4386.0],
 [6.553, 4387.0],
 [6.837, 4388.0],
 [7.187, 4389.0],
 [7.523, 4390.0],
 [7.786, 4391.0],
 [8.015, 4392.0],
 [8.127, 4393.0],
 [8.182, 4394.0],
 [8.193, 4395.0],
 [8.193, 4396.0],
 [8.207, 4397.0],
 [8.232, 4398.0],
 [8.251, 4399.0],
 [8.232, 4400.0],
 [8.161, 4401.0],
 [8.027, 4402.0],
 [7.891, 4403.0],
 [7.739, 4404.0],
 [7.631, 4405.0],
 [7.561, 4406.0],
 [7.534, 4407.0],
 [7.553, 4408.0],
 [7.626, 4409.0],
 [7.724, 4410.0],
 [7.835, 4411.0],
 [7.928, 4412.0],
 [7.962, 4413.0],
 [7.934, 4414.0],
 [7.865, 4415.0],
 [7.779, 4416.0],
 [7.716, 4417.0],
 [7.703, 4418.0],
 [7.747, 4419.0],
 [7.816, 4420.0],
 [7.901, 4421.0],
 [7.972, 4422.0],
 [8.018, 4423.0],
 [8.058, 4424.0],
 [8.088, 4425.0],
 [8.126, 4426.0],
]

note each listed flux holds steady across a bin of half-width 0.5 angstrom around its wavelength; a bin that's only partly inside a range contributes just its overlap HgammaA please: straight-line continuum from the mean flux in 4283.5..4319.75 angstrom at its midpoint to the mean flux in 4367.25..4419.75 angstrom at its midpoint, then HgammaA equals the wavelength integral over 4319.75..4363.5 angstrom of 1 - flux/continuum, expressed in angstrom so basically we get -4.7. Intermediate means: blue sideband 6.18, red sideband 7.68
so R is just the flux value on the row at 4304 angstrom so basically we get 4.947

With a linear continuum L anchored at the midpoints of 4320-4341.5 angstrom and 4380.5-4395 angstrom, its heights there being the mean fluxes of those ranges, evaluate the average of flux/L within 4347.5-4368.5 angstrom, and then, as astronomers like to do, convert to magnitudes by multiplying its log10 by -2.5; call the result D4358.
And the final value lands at -0.10 mag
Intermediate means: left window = 7.41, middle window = 8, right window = 7.12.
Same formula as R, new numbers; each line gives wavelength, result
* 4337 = 7.258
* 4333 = 7.623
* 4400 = 8.232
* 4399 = 8.251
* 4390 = 7.523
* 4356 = 7.412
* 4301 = 5.517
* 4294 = 6.457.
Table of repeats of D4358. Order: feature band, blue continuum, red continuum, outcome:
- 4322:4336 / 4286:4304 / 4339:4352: -0.07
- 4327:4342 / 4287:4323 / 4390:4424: -0.10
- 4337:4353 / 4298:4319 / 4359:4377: -0.01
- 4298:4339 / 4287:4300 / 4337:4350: 0.02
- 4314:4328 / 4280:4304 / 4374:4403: -0.17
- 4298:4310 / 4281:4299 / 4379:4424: 0.22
